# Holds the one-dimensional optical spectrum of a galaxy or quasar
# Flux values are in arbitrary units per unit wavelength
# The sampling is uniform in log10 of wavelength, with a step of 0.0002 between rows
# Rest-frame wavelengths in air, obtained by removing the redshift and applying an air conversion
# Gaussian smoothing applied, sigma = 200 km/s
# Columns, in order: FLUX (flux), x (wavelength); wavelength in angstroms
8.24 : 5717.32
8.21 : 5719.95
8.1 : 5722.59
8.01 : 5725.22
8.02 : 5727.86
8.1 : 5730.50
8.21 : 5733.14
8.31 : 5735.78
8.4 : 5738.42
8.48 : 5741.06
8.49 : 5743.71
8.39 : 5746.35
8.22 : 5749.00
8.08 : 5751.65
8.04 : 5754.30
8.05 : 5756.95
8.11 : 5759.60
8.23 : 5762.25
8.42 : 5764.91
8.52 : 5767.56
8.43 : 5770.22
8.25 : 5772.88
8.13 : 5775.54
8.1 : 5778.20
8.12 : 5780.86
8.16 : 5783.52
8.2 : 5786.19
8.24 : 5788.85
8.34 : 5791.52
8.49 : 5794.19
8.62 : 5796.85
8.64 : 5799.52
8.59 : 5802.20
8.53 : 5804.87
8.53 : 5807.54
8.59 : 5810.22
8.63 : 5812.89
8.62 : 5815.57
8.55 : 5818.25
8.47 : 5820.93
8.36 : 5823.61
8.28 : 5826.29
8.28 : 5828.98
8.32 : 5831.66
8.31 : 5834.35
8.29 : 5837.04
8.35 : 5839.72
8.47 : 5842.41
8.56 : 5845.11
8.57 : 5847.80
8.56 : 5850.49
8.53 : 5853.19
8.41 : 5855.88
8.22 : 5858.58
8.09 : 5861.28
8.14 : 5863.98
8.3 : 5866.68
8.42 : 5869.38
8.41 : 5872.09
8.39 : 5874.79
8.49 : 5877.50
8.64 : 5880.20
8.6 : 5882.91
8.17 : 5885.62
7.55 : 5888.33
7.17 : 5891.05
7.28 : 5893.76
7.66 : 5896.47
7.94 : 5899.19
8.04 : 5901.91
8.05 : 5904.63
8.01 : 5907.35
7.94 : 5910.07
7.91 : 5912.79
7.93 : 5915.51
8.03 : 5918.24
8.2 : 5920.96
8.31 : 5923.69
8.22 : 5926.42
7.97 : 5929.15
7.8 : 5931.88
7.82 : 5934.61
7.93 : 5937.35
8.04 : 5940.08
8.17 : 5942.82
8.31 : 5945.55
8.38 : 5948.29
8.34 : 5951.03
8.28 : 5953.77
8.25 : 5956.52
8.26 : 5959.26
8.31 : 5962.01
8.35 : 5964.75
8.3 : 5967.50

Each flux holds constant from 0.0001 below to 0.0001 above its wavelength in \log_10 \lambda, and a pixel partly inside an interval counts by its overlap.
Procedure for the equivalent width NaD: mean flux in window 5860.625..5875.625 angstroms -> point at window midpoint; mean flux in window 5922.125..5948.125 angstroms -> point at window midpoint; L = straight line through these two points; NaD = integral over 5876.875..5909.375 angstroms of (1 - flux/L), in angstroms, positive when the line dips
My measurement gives 1.0 angstroms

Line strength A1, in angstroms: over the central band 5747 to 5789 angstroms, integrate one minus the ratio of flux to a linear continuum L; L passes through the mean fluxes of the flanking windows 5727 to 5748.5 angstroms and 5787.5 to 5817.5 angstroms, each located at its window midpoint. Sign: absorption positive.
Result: 1.0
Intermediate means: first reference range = 8.3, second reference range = 8.53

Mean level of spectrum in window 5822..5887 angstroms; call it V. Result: 8.38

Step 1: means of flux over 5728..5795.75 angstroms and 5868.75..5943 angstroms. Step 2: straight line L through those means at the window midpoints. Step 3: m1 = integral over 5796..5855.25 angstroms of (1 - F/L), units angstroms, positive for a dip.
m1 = -2.4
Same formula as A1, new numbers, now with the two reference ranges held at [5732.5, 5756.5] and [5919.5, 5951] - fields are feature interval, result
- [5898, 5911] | 0.2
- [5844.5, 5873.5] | -0.7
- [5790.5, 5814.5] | -0.9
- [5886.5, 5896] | 0.9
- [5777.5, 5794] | 0.1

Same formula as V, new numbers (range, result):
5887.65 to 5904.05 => 7.63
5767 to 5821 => 8.41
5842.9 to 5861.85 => 8.43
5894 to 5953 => 8.04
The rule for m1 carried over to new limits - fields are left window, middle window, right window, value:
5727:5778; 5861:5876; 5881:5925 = -0.6 angstroms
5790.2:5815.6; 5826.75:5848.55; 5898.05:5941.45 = 0.0 angstroms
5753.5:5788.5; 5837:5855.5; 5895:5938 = -0.9 angstroms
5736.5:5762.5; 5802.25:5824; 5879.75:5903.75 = -1.3 angstroms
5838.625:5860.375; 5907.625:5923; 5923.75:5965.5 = 0.4 angstroms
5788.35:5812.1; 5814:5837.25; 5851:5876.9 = 0.1 angstroms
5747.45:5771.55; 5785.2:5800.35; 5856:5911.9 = -0.4 angstroms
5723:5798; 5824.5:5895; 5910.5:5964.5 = -0.7 angstroms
